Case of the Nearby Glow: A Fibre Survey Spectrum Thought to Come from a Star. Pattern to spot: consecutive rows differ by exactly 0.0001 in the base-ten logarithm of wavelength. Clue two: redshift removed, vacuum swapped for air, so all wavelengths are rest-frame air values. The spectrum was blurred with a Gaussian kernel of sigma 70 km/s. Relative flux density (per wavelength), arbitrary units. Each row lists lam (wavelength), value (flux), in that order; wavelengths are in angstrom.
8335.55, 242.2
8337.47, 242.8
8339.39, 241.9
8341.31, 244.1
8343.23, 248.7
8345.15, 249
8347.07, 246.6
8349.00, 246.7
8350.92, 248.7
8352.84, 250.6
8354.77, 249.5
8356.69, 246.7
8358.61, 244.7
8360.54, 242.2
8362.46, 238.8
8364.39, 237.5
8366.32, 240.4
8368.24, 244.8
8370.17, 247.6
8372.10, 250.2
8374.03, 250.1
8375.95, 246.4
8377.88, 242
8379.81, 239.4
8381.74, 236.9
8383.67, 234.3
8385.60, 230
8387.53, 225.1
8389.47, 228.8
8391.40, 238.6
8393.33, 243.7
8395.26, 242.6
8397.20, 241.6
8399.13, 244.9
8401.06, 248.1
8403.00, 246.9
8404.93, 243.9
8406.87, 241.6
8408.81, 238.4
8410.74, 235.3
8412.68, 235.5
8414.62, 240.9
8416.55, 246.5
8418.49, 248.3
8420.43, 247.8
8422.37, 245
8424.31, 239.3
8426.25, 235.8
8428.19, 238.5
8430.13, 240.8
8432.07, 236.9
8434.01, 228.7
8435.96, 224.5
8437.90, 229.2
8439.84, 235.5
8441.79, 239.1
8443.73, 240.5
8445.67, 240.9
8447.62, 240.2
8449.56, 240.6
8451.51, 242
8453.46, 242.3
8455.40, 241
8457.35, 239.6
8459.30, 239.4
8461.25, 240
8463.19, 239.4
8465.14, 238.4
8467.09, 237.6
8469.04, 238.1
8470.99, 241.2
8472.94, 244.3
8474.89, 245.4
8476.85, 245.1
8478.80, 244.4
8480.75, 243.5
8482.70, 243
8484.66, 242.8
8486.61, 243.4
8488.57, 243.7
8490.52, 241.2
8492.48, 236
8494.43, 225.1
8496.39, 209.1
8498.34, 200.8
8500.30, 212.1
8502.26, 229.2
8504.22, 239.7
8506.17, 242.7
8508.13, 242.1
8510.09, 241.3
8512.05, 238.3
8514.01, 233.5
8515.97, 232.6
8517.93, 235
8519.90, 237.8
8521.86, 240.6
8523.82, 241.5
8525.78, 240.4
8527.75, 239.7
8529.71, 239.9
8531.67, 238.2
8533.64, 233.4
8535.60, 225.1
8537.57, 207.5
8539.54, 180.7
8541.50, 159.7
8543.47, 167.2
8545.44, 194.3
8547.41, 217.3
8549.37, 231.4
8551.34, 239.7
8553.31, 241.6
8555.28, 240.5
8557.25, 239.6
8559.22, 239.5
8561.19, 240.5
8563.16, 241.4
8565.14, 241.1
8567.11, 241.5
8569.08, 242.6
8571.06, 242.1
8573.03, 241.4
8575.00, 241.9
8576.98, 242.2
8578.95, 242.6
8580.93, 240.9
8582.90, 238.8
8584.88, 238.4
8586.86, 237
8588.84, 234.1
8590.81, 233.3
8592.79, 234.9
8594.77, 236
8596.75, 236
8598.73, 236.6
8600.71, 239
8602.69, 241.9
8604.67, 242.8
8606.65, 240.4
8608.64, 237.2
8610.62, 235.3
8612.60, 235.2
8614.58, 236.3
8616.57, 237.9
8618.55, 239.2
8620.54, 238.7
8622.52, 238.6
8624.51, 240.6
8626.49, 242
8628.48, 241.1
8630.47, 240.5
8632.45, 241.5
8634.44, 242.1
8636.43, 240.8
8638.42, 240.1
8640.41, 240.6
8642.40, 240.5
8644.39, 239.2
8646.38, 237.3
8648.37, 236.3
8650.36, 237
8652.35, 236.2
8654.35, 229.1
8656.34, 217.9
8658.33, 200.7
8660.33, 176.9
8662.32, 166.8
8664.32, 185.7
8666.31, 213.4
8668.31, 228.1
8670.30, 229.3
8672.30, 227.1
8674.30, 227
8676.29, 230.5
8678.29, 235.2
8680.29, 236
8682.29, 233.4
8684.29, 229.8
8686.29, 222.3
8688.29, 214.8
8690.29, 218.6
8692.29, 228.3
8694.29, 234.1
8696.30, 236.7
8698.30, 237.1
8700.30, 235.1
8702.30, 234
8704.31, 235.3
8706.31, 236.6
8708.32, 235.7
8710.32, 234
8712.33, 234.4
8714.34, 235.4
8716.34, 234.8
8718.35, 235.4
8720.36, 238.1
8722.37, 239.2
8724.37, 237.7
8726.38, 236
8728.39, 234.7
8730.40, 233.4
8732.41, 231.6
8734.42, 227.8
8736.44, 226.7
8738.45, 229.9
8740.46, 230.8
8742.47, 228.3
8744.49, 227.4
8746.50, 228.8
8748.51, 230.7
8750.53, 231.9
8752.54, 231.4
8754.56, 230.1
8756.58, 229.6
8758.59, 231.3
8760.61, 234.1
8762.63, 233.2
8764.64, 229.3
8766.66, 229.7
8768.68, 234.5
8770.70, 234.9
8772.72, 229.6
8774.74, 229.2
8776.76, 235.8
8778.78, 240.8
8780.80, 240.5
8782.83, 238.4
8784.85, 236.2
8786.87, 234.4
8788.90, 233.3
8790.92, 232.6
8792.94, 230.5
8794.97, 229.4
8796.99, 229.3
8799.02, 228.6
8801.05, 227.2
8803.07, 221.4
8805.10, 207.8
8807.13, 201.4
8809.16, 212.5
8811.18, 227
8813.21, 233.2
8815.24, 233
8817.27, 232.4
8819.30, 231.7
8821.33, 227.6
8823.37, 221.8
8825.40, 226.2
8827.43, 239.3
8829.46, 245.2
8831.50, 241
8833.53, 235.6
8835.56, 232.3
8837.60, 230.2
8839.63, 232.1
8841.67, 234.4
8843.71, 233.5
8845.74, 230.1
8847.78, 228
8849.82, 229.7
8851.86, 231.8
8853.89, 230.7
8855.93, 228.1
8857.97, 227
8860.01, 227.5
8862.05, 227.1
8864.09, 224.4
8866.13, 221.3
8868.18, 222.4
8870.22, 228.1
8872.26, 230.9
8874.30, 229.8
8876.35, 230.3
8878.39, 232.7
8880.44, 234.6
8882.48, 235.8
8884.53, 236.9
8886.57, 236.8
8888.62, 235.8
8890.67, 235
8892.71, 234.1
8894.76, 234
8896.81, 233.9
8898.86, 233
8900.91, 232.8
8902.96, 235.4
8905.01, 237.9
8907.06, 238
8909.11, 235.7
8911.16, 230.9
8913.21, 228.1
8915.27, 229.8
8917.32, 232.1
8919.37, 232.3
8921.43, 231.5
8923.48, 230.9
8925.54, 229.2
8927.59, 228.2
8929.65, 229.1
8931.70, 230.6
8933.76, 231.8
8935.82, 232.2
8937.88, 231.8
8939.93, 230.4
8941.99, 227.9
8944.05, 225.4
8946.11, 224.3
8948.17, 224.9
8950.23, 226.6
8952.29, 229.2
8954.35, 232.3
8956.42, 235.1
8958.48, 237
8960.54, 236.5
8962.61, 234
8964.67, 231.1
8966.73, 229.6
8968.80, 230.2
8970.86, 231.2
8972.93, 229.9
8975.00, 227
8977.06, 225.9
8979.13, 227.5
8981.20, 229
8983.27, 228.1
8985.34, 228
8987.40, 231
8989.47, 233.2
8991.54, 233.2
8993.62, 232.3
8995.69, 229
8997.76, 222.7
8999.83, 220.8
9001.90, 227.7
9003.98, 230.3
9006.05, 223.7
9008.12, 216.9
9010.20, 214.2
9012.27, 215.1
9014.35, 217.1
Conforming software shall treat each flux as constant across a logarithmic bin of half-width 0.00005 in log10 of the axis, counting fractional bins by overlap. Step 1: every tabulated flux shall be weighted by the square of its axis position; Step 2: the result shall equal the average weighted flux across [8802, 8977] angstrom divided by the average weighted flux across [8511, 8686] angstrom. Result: 1.1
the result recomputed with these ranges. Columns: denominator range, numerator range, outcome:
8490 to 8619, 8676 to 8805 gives 1.04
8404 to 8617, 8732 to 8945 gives 1.06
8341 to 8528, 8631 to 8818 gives 1.02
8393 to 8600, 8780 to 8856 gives 1.05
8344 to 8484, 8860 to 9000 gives 1.08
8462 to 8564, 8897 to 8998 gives 1.10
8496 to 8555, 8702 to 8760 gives 1.09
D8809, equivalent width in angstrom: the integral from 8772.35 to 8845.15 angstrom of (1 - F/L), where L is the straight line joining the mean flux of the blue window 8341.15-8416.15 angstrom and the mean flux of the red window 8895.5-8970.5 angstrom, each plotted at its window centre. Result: 1.07 angstrom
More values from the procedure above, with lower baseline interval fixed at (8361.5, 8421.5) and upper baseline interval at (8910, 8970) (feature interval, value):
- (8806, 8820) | 0.5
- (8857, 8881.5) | 0.4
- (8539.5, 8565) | 1.9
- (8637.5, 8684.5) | 2.4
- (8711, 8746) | 0.2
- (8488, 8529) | 0.9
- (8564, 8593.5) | -0.3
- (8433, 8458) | 0.3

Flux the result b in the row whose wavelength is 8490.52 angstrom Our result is 241.2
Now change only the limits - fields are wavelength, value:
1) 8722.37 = 239.2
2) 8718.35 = 235.4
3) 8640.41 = 240.6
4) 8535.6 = 225.1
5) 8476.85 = 245.1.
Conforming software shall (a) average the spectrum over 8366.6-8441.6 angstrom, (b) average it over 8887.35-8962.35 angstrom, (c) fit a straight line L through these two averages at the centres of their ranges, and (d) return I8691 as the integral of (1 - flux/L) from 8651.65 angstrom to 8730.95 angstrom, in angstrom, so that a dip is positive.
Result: 2.97 angstrom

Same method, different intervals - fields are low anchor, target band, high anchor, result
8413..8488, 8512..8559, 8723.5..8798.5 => 2.6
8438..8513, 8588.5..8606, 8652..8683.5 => -1.0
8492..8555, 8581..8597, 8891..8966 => -0.7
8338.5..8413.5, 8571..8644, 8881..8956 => -0.4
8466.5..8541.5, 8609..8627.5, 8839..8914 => -0.4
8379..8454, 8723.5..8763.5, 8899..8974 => 0.5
